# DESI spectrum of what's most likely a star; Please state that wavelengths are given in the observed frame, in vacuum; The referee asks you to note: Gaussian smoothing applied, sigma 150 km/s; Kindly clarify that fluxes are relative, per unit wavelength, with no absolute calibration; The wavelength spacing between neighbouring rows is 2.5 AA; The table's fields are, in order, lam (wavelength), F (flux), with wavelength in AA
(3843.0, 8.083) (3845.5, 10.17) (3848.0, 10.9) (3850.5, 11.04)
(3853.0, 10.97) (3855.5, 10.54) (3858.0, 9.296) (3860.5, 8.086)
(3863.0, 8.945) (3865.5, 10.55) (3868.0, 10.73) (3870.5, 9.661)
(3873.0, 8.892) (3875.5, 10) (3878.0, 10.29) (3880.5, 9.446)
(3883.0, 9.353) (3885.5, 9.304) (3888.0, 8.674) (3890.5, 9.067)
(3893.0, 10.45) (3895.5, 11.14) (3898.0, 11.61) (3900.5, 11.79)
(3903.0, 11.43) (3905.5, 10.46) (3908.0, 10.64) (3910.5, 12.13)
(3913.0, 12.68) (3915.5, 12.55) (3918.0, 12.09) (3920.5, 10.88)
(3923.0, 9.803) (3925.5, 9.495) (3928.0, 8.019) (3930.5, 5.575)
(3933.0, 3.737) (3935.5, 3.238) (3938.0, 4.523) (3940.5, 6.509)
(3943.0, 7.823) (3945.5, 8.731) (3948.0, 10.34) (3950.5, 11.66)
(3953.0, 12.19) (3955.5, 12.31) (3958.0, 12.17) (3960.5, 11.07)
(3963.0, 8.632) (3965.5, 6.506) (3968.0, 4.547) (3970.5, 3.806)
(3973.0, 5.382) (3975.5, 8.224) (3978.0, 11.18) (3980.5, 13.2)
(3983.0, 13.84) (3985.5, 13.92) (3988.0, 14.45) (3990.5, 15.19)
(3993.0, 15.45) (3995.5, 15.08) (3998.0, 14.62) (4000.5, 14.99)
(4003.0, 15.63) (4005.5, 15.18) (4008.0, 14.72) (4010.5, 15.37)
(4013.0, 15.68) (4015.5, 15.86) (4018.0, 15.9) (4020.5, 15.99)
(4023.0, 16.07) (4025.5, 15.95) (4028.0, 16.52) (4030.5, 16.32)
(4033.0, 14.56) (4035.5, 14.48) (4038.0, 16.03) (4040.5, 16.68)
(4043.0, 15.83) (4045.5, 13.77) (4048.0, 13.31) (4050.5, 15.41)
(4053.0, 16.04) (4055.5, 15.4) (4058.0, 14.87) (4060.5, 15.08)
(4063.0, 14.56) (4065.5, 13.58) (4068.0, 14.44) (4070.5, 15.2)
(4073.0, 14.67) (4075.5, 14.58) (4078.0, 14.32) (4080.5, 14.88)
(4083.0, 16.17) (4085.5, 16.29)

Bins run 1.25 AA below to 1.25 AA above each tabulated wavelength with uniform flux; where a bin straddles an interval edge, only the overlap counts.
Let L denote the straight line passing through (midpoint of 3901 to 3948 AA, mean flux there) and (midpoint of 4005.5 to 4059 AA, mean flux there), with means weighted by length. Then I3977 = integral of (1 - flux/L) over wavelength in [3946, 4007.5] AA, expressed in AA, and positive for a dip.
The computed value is 2.8 AA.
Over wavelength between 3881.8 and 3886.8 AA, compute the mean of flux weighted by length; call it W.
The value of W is 9.32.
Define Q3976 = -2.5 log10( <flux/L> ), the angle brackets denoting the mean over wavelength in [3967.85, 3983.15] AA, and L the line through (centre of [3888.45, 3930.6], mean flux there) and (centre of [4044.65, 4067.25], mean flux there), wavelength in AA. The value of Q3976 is 0.42 mag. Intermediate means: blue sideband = 10.7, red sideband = 14.7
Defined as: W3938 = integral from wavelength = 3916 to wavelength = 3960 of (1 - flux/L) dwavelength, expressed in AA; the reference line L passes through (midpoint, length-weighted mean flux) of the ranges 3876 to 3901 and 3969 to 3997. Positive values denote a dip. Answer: 8.4 AA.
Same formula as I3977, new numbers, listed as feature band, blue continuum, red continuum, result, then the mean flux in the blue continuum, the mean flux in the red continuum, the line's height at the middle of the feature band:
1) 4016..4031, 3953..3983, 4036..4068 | -3.54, 9.17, 15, 13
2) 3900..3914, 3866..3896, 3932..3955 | -3.99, 9.74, 7.83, 8.94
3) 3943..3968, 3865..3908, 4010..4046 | 5.58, 10.2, 15.7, 12.9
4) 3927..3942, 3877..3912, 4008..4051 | 8.37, 10.4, 15.5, 11.9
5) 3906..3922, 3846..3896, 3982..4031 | -0.20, 9.85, 15.3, 11.6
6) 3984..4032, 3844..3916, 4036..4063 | -4.79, 10.3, 15.2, 14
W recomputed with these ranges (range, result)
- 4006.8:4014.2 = 15.3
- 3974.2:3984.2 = 11.6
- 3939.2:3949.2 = 8.32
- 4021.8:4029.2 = 16.2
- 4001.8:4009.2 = 15.2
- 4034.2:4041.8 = 15.7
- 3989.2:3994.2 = 15.3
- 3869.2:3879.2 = 9.71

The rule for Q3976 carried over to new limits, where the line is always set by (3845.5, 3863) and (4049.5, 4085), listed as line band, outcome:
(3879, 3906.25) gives 0.07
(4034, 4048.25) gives -0.06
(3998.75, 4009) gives -0.12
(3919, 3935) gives 0.44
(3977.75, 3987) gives -0.02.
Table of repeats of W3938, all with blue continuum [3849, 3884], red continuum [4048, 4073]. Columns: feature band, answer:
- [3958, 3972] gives 5.7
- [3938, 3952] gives 3.8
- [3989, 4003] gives -2.0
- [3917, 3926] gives 0.5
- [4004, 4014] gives -1.3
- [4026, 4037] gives -1.1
